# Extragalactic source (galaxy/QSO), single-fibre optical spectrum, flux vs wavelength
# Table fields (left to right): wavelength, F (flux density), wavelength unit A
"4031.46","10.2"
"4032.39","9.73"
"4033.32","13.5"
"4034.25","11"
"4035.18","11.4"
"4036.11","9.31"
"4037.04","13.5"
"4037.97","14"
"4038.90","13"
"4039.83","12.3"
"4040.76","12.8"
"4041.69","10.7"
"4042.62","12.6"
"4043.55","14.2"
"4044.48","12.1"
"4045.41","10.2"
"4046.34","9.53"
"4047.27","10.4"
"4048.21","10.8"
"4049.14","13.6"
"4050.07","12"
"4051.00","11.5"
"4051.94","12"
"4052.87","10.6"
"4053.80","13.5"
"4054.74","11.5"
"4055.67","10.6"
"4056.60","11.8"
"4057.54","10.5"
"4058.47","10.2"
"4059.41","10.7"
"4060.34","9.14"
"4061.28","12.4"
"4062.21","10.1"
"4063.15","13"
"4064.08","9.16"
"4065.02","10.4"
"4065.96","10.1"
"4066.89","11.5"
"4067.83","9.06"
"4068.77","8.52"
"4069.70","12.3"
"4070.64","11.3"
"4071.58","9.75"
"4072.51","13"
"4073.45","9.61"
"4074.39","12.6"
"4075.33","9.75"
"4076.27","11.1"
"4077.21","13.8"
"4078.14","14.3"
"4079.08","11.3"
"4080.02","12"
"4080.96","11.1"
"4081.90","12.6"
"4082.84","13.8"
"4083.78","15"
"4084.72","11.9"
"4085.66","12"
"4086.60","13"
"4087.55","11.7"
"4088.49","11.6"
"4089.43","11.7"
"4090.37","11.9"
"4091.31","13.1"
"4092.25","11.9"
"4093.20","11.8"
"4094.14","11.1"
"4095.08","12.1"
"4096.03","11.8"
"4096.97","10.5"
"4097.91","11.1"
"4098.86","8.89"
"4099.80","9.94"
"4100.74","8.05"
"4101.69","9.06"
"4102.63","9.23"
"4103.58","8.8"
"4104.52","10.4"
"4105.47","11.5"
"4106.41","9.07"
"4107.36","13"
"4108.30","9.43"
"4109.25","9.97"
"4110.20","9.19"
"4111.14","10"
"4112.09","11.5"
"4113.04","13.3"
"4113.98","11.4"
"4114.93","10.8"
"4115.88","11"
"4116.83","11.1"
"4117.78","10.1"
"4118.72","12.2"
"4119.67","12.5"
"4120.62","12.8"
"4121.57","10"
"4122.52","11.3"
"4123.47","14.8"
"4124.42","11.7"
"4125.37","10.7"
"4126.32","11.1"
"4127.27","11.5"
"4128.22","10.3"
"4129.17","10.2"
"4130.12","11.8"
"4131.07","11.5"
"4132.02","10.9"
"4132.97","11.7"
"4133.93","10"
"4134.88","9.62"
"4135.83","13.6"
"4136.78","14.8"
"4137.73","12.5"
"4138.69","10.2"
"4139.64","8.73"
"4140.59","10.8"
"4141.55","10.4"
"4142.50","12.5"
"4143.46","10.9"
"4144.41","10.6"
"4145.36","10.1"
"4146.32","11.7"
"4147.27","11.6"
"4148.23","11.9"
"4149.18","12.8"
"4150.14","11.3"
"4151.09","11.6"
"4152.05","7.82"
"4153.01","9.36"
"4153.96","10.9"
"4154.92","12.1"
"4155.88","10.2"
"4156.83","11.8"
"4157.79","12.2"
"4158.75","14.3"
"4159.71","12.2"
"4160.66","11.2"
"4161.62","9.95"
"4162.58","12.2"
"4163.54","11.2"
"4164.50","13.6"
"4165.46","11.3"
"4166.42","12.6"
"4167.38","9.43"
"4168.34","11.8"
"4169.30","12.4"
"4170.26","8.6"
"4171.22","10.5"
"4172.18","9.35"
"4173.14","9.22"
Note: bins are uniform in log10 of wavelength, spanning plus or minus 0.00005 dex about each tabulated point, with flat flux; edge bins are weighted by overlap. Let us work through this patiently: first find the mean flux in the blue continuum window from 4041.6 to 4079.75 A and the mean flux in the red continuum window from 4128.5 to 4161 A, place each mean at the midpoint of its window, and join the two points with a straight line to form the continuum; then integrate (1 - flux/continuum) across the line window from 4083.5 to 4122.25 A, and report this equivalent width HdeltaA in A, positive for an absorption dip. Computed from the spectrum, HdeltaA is 0.6 A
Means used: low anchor 11.3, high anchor 11.3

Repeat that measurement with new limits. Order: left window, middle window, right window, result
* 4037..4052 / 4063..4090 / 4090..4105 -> -1.1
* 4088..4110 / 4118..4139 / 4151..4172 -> -1.3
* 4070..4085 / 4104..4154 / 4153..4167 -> 3.0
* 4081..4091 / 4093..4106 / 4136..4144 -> 2.1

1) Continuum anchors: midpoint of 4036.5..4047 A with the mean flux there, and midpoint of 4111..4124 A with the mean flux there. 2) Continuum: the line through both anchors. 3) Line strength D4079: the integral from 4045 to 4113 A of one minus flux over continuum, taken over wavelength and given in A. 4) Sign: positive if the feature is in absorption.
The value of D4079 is 4.6 A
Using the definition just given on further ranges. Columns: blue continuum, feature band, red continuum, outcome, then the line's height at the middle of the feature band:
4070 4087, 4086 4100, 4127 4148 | 0.4 A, 11.9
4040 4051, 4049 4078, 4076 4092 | 2.3 A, 12.1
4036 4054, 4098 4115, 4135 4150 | 2.1 A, 11.7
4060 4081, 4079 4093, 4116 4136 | -1.4 A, 11.2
